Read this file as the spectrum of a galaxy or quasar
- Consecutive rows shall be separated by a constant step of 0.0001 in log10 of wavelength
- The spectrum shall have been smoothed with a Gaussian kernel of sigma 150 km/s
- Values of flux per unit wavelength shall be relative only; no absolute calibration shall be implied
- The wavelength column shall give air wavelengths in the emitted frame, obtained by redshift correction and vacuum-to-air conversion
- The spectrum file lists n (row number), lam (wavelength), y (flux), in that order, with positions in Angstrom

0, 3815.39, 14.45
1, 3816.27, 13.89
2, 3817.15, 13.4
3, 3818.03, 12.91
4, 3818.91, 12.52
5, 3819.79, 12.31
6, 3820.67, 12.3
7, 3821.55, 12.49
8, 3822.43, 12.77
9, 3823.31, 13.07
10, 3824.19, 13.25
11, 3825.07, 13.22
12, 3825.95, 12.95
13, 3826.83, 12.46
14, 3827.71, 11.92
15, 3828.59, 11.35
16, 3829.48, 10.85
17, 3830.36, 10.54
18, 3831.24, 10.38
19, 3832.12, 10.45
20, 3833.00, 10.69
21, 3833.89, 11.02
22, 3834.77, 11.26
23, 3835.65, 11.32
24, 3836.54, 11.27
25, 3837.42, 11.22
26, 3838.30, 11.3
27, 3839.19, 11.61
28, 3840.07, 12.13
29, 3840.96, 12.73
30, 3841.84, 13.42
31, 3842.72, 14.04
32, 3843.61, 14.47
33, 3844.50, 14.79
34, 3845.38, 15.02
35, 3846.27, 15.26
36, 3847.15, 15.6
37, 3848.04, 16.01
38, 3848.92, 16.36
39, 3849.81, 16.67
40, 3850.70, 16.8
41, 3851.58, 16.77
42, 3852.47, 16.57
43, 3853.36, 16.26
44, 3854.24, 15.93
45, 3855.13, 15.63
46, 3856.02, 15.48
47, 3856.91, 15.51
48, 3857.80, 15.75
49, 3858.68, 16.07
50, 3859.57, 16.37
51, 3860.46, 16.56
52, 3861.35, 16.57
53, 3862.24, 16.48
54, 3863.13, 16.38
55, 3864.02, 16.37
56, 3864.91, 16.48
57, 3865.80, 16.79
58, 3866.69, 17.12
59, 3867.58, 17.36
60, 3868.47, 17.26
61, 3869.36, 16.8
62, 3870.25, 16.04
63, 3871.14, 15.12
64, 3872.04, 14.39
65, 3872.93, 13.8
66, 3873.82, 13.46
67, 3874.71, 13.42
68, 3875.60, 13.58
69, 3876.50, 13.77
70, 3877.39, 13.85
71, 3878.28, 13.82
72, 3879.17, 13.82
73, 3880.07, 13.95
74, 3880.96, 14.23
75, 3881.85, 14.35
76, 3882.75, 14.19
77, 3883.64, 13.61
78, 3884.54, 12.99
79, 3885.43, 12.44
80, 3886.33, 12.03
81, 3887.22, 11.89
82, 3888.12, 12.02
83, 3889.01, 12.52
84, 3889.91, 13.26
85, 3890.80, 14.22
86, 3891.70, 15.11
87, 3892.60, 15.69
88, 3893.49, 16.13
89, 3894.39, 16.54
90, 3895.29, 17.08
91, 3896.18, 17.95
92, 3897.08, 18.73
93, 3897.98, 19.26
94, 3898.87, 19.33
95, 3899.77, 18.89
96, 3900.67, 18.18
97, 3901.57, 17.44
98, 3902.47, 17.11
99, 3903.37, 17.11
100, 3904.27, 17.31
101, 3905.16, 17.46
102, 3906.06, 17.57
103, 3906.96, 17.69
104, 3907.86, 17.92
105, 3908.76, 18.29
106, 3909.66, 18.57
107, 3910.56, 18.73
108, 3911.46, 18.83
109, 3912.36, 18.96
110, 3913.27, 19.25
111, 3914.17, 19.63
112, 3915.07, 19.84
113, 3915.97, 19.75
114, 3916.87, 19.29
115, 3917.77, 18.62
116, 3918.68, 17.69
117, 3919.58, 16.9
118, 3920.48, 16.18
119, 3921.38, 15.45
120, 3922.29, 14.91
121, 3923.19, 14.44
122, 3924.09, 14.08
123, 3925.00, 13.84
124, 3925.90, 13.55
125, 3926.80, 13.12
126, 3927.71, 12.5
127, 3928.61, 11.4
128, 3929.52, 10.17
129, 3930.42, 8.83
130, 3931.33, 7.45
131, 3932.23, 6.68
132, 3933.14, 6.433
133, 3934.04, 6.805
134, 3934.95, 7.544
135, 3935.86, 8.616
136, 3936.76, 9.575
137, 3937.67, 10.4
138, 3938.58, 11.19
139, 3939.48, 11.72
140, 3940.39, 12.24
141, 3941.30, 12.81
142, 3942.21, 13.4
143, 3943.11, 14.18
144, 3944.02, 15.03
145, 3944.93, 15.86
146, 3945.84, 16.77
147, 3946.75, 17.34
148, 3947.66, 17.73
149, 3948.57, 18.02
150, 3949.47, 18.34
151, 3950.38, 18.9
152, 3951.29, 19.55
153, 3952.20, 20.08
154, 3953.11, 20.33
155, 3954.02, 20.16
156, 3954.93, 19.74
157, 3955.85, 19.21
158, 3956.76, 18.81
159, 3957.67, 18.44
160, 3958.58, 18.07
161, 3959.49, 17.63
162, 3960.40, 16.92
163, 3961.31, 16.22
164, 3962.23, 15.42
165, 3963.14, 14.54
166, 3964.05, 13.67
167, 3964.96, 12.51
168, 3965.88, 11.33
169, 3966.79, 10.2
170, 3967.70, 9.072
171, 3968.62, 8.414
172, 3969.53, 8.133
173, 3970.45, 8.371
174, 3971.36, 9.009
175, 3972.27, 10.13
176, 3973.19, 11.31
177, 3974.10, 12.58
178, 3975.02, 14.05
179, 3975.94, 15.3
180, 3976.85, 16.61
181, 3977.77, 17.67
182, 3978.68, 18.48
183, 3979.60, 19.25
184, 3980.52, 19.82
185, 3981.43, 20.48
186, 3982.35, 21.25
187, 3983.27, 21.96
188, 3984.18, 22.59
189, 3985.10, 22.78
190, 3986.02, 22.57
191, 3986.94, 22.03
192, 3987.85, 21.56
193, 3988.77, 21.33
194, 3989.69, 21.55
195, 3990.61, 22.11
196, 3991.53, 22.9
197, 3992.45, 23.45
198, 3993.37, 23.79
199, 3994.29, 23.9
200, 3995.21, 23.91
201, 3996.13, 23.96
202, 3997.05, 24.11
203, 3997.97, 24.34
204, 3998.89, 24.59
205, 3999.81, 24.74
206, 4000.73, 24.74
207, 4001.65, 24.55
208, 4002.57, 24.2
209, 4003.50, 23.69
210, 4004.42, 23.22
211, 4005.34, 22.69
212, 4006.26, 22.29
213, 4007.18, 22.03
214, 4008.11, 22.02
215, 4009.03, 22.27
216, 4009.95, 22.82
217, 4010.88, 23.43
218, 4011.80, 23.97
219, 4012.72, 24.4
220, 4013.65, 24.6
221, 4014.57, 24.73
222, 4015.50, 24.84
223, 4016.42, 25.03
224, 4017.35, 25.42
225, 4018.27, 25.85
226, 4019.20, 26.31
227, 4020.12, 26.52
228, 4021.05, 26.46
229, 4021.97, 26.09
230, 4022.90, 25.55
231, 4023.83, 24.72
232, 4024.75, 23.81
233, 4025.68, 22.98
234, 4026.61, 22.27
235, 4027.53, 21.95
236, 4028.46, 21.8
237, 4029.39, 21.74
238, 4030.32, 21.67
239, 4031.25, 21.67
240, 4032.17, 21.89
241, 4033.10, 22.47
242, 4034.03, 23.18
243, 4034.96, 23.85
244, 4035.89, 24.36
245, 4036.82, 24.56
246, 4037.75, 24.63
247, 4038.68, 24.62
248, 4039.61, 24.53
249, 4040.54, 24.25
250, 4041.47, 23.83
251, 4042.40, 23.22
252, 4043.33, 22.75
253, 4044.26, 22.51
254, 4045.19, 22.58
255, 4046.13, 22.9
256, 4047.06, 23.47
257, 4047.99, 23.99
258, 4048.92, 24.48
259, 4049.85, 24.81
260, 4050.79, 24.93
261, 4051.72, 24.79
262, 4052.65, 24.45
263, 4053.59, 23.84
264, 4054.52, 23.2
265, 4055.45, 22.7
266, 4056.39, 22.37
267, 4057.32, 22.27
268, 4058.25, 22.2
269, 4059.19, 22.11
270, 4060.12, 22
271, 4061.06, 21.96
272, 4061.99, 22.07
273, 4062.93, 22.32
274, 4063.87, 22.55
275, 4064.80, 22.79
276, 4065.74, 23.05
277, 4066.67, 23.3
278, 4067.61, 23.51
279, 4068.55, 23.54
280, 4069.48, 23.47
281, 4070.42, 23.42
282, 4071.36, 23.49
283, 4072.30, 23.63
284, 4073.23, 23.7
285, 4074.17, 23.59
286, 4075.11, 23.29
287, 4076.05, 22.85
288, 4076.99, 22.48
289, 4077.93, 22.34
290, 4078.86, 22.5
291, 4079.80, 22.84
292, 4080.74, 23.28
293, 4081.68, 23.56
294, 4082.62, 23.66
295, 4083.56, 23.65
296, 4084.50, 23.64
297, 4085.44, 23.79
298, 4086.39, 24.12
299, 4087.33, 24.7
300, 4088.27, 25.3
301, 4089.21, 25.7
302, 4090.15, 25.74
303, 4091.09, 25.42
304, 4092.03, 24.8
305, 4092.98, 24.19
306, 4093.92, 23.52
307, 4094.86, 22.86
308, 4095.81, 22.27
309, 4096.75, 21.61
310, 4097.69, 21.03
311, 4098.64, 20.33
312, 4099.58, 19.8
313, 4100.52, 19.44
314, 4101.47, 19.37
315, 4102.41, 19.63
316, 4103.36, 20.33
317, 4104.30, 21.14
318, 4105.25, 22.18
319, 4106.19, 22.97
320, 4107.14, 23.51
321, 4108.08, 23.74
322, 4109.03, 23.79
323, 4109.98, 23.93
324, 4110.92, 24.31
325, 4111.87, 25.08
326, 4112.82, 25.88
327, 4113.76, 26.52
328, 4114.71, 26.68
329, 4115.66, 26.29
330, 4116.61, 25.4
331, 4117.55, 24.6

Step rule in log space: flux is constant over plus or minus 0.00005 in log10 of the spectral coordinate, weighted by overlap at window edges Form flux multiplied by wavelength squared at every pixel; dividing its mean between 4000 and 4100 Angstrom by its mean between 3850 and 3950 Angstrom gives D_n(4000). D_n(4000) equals 1.7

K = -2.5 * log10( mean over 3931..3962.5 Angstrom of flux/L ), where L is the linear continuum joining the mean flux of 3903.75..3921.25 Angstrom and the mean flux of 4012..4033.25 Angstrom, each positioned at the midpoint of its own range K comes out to 0.336 mag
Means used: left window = 18.3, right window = 24.1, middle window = 14.8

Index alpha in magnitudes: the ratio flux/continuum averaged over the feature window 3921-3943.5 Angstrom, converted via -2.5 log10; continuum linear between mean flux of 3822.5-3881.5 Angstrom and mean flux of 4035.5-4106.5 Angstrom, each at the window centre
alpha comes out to 0.48 mag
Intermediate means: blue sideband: 14.3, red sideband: 23.1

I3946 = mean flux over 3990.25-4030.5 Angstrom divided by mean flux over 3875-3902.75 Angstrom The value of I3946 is 1.58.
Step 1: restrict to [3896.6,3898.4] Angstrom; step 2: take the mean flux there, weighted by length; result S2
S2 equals 18.9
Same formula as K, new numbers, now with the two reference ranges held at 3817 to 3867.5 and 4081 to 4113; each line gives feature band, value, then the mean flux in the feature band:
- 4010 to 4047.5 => -0.16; 23.9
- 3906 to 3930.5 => 0.02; 16.4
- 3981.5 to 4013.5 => -0.18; 23.1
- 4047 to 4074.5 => -0.07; 23.3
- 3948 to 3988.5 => 0.11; 16.7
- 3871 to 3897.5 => 0.09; 14.3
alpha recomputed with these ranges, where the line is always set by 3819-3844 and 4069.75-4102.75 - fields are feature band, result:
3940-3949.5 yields 0.09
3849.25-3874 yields -0.21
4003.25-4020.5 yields -0.21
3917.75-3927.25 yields 0.05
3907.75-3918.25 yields -0.22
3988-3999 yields -0.22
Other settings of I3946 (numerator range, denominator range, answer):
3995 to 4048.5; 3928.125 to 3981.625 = 1.70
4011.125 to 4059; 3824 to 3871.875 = 1.66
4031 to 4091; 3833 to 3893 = 1.62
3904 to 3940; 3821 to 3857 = 1.07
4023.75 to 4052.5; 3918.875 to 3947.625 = 1.89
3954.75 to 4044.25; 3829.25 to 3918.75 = 1.35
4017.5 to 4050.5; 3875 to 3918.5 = 1.46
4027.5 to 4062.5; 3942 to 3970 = 1.45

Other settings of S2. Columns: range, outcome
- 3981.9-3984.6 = 22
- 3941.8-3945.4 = 14.7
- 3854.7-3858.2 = 15.6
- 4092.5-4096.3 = 23.2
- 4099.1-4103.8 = 19.7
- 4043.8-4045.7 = 22.5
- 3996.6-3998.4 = 24.2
